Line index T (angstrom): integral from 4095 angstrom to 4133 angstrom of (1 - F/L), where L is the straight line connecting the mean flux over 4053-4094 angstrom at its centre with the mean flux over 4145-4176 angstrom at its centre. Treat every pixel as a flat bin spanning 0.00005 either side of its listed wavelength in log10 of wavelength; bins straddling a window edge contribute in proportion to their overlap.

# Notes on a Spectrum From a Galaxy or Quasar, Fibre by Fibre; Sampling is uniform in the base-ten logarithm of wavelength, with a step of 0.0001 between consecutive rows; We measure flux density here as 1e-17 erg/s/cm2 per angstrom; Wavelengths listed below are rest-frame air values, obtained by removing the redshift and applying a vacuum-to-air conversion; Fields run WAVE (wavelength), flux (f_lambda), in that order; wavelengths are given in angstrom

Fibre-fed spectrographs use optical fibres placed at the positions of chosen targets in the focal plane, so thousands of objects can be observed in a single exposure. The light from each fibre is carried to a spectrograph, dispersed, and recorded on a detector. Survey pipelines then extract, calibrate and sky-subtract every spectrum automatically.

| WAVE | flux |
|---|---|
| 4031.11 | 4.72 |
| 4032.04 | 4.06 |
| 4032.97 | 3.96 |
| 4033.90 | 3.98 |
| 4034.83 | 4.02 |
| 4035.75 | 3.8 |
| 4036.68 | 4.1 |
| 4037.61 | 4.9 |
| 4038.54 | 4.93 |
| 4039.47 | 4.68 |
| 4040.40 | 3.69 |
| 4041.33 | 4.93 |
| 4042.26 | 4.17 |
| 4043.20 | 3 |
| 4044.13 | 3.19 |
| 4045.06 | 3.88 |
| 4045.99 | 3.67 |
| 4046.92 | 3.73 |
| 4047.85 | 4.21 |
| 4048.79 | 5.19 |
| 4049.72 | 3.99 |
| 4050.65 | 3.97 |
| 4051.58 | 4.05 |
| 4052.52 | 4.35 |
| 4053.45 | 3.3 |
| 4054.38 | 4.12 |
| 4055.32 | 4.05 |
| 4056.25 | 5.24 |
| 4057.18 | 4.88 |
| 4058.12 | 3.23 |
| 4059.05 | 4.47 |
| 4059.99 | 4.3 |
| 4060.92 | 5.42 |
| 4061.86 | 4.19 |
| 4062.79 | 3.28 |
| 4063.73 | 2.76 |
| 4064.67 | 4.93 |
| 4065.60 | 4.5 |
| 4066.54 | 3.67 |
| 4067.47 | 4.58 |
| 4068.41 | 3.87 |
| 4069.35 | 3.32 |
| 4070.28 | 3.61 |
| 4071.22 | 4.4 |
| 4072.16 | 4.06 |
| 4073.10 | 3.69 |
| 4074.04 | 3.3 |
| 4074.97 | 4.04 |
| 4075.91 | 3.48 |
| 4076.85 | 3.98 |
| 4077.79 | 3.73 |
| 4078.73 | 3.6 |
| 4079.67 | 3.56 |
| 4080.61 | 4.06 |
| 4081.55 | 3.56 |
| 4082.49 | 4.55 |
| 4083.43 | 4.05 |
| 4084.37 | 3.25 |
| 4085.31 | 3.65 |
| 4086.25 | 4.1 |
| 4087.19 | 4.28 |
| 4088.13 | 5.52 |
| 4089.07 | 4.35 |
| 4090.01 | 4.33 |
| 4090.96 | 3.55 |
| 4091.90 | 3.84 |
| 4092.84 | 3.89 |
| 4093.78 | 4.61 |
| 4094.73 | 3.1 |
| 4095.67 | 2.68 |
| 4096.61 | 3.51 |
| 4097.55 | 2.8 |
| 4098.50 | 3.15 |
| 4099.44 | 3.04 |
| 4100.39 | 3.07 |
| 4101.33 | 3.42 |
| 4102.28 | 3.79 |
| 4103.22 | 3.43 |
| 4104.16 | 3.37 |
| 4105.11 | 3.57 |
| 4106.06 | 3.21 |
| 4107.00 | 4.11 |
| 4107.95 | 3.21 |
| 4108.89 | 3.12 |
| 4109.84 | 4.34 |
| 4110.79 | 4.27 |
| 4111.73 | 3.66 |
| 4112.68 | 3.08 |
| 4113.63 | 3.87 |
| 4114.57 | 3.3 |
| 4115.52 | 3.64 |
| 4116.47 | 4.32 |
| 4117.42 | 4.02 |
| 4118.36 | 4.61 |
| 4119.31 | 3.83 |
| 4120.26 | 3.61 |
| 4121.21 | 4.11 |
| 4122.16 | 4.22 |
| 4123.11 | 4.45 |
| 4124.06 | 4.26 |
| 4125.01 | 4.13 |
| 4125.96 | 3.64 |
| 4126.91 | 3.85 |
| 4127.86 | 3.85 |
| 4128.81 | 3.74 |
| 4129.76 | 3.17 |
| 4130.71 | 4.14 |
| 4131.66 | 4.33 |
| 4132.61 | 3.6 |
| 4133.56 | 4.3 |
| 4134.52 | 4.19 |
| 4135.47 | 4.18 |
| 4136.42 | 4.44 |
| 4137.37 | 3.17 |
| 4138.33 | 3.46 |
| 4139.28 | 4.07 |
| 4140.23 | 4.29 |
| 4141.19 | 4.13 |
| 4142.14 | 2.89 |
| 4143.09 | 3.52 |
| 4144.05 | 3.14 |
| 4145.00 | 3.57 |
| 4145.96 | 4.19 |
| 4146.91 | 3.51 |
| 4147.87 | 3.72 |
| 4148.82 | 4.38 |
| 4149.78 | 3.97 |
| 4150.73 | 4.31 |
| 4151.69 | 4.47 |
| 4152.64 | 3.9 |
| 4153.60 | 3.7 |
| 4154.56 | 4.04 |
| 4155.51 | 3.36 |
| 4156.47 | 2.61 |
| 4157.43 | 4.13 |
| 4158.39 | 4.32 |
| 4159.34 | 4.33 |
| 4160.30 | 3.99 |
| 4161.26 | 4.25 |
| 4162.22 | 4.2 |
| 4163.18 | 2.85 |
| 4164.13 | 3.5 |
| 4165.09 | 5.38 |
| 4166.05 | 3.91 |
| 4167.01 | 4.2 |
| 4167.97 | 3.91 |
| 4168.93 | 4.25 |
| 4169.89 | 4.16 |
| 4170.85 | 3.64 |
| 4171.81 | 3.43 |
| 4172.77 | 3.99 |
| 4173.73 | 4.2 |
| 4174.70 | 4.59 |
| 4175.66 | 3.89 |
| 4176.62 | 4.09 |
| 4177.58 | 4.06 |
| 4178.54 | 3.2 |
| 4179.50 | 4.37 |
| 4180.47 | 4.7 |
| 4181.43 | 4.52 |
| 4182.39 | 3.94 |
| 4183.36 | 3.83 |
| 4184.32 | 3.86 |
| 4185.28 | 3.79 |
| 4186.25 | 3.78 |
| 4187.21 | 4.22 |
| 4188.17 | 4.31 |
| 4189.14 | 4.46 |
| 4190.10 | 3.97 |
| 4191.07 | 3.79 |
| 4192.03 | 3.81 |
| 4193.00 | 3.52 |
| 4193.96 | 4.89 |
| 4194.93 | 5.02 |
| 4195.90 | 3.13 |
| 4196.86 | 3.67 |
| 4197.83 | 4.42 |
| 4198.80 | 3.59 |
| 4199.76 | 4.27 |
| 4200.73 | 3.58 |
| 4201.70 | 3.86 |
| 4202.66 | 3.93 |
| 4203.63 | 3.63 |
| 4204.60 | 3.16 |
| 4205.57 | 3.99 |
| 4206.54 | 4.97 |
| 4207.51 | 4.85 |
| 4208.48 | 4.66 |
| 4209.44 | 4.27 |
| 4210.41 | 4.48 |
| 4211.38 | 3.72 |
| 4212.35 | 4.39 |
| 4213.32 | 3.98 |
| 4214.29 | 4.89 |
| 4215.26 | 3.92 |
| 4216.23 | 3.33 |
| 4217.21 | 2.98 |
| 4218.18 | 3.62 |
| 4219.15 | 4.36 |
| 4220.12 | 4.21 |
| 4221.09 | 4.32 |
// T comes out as 3.0 angstrom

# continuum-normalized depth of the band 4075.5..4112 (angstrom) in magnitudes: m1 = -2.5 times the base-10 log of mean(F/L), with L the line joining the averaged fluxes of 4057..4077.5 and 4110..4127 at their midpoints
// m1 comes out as 0.07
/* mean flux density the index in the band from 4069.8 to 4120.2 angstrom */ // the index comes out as 3.75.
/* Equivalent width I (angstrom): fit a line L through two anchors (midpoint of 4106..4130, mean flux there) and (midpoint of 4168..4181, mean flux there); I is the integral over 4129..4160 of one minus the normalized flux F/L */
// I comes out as 0.62 angstrom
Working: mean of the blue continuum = 3.85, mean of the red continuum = 4.04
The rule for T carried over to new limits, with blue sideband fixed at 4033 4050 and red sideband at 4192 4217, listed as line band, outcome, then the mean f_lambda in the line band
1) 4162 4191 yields 0.27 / 4.04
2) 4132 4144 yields 0.74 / 3.83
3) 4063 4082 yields 1.28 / 3.83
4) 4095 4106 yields 2.26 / 3.25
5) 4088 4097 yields 0.47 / 3.88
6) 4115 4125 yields -0.04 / 4.1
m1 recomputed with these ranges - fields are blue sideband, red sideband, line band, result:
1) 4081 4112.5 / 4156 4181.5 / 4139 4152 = 0.016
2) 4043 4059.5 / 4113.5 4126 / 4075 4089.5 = 0.014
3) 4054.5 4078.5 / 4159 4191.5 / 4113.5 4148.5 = 0.044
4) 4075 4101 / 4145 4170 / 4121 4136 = -0.036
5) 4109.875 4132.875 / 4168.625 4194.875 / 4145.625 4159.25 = 0.022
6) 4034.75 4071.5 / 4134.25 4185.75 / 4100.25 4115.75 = 0.131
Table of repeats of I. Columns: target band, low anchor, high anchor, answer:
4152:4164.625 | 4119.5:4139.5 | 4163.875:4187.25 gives 0.7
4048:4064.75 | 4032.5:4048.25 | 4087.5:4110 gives -1.1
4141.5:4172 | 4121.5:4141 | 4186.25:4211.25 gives 1.1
